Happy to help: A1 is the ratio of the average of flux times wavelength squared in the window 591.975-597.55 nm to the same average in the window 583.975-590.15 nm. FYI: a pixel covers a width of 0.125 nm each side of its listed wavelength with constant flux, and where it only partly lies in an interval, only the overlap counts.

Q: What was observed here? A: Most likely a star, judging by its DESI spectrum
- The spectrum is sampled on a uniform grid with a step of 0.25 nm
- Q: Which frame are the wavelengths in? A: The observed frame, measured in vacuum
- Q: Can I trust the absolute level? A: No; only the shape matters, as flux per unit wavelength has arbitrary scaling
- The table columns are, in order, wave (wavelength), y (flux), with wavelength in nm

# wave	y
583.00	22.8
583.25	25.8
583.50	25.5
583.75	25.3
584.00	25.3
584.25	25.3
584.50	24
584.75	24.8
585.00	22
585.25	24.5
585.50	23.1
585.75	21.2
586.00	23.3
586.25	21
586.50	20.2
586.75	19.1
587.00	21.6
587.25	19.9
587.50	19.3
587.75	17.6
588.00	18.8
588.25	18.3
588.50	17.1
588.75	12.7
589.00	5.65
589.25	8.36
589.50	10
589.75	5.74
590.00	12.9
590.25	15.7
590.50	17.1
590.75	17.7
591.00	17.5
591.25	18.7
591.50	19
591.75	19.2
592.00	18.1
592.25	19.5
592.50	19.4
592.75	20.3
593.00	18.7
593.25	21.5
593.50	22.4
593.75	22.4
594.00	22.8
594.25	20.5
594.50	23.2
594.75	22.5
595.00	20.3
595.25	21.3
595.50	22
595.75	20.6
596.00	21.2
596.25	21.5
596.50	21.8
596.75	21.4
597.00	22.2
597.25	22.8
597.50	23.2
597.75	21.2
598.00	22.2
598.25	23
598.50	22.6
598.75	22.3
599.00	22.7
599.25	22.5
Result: 1.2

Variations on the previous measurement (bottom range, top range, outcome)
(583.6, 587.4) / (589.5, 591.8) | 0.70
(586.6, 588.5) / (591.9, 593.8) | 1.08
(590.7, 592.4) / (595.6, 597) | 1.17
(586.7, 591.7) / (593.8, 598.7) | 1.44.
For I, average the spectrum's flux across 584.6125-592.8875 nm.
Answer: 17.9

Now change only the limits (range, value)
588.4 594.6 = 17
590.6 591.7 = 18.3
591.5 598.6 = 21.3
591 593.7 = 19.7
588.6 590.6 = 11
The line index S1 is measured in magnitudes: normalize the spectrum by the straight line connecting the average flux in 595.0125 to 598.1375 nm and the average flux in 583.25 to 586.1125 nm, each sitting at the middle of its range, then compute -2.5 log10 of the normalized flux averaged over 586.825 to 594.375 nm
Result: 0.30 mag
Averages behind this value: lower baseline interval 24.1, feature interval 17.3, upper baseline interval 21.7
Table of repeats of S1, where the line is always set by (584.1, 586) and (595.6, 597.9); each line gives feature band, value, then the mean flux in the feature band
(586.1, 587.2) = 0.14 mag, 20.5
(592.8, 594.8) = 0.03 mag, 21.7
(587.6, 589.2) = 0.48 mag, 14.8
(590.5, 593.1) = 0.20 mag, 18.7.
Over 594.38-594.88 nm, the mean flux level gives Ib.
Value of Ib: 22.8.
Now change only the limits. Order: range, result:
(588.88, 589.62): 8.01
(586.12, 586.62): 20.6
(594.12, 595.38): 21.6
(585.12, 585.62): 23.8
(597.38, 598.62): 22.4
